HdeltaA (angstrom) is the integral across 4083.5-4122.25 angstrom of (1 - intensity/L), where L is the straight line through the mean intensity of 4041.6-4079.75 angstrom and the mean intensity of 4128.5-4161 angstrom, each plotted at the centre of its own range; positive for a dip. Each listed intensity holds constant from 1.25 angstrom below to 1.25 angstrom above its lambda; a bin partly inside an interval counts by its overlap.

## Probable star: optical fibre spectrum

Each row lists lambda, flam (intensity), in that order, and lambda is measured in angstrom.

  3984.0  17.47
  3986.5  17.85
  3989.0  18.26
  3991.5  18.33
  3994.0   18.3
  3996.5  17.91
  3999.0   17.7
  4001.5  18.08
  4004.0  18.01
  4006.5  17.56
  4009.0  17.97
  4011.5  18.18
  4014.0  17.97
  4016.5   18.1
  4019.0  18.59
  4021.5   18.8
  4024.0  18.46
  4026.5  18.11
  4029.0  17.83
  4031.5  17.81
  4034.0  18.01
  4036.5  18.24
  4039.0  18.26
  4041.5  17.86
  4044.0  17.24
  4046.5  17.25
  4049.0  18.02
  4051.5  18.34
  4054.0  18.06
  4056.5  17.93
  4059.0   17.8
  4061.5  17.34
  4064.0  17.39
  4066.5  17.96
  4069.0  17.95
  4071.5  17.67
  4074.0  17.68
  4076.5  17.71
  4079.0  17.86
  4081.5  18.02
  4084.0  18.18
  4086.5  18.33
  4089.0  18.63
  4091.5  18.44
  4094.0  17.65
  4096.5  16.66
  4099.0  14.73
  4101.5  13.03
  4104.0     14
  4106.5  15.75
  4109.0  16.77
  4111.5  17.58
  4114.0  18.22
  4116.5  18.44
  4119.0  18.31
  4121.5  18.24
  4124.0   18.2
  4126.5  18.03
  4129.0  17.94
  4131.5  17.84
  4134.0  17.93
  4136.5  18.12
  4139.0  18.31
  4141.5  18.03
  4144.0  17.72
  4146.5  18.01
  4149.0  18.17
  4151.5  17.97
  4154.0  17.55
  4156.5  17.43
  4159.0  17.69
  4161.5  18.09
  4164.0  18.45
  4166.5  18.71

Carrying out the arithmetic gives 1.7 angstrom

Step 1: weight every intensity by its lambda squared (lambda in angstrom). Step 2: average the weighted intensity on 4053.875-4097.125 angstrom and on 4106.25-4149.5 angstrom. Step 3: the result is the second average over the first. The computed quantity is 1.0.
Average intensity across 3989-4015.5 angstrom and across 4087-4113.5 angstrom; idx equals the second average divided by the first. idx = 0.91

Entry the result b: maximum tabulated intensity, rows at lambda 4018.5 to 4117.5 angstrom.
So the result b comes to 18.8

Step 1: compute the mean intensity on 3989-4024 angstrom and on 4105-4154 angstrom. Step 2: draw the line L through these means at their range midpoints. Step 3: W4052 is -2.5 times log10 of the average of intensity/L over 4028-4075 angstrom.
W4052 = 0.01 mag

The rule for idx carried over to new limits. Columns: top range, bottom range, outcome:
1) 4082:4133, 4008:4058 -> 0.96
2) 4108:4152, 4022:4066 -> 1.01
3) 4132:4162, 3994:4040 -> 0.99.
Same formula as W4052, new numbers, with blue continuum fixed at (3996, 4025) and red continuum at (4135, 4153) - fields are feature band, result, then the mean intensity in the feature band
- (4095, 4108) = 0.21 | 14.9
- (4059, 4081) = 0.02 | 17.7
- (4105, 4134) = 0.02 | 17.7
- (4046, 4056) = 0.01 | 18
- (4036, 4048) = 0.02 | 17.7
